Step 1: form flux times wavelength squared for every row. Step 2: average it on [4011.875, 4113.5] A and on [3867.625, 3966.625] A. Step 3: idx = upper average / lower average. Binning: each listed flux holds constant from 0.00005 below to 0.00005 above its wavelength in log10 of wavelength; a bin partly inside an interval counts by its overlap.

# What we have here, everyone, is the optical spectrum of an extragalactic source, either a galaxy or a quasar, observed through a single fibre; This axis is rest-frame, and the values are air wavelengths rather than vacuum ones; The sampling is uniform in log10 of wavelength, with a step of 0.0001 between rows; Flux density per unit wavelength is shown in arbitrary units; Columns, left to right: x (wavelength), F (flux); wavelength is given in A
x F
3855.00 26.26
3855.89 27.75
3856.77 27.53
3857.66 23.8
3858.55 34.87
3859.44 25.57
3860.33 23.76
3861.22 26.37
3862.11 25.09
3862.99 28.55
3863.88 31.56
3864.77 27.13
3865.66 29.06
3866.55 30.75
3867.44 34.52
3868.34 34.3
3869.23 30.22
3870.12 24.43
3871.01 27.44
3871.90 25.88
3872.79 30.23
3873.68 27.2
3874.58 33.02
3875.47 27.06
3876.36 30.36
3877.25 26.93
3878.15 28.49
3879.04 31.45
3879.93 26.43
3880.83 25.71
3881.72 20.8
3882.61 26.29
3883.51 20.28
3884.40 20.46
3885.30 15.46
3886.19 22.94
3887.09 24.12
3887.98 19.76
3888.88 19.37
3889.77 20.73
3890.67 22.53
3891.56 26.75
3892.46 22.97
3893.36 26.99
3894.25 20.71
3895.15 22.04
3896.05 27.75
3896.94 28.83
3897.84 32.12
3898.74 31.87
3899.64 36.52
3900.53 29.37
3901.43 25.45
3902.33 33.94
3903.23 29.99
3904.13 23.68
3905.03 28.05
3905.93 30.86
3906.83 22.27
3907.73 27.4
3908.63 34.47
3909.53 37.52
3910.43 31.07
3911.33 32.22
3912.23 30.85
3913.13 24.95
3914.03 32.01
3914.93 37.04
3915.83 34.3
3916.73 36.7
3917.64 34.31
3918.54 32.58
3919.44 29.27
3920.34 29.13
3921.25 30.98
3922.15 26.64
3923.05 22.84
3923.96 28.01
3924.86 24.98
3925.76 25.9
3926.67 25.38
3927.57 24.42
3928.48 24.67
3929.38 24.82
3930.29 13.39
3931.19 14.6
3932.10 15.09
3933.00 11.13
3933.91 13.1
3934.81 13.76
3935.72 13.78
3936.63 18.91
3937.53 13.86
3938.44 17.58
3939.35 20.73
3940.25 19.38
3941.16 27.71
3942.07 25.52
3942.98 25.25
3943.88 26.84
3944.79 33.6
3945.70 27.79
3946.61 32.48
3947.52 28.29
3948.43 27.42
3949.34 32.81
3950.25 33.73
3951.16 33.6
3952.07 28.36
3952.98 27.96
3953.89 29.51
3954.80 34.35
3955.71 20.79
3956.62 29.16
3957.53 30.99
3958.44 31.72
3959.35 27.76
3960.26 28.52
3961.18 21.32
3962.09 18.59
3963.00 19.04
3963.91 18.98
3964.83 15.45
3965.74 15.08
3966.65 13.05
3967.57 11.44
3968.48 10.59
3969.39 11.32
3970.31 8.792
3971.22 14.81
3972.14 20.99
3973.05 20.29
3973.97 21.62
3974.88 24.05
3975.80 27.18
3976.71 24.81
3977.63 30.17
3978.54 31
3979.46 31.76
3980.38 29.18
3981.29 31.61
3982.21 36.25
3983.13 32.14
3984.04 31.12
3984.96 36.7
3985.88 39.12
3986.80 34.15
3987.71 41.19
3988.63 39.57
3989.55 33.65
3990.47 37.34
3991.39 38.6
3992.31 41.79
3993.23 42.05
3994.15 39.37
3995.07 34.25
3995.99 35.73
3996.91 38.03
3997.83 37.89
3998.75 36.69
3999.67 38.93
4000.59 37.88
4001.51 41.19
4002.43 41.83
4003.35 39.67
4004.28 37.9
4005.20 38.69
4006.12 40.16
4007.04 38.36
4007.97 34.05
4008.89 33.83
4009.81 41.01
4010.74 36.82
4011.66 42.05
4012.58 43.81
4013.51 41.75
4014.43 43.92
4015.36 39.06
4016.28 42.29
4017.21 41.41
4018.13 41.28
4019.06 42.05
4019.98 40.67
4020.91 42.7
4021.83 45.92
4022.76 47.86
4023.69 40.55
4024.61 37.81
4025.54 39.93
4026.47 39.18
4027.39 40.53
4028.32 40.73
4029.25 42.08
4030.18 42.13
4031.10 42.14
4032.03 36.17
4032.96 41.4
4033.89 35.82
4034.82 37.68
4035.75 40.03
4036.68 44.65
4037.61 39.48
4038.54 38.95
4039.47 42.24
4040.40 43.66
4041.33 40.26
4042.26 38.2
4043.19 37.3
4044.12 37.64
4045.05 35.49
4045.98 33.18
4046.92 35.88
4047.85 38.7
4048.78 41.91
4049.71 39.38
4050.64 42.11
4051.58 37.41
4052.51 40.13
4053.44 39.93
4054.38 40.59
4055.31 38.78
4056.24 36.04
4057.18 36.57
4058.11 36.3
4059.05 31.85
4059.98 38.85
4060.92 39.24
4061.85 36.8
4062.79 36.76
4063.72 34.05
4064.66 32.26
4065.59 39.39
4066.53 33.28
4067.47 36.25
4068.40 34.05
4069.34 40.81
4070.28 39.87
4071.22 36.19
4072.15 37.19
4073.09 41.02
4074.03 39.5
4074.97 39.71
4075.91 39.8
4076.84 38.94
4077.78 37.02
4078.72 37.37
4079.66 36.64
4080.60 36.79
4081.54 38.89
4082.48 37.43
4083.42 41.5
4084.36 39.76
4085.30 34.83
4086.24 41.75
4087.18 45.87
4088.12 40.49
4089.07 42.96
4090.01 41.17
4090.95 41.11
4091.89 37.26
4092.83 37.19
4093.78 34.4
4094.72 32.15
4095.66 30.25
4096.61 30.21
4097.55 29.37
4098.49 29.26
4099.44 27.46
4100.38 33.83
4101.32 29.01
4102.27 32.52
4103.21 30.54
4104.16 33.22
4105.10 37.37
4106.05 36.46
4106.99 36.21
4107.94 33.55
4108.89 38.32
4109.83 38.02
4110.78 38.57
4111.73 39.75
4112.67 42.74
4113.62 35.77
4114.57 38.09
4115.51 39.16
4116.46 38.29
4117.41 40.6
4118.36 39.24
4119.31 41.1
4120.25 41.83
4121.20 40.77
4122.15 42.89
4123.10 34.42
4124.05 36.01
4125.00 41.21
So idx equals 1.58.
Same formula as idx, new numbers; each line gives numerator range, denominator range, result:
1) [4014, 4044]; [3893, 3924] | 1.45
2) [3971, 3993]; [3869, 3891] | 1.33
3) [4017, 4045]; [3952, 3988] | 1.66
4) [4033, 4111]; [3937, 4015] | 1.29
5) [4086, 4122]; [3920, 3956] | 1.65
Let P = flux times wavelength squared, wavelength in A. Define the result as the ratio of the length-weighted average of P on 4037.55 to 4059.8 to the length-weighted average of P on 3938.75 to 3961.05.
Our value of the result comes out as 1.42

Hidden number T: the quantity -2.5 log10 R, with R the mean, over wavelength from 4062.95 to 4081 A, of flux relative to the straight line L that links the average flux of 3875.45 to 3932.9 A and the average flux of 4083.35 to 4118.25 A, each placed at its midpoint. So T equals -0.07 mag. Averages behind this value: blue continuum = 26.7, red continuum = 36.4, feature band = 37.4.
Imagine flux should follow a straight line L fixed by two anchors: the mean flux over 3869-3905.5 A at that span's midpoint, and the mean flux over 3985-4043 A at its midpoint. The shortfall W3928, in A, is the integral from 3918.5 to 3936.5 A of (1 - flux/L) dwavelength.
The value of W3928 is 5.0 A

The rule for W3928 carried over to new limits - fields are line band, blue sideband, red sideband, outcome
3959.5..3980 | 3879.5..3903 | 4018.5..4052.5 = 8.1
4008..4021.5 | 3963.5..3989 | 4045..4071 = -4.3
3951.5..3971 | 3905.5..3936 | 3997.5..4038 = 6.3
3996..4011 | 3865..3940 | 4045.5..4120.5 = -2.8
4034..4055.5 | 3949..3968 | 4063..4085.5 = -3.1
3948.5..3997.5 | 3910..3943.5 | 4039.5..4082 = 1.8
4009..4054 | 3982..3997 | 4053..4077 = -3.6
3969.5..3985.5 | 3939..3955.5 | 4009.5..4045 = 3.4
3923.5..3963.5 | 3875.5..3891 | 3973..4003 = 7.8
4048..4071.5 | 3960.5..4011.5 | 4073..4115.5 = -1.9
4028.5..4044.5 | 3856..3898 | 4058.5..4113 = -2.7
